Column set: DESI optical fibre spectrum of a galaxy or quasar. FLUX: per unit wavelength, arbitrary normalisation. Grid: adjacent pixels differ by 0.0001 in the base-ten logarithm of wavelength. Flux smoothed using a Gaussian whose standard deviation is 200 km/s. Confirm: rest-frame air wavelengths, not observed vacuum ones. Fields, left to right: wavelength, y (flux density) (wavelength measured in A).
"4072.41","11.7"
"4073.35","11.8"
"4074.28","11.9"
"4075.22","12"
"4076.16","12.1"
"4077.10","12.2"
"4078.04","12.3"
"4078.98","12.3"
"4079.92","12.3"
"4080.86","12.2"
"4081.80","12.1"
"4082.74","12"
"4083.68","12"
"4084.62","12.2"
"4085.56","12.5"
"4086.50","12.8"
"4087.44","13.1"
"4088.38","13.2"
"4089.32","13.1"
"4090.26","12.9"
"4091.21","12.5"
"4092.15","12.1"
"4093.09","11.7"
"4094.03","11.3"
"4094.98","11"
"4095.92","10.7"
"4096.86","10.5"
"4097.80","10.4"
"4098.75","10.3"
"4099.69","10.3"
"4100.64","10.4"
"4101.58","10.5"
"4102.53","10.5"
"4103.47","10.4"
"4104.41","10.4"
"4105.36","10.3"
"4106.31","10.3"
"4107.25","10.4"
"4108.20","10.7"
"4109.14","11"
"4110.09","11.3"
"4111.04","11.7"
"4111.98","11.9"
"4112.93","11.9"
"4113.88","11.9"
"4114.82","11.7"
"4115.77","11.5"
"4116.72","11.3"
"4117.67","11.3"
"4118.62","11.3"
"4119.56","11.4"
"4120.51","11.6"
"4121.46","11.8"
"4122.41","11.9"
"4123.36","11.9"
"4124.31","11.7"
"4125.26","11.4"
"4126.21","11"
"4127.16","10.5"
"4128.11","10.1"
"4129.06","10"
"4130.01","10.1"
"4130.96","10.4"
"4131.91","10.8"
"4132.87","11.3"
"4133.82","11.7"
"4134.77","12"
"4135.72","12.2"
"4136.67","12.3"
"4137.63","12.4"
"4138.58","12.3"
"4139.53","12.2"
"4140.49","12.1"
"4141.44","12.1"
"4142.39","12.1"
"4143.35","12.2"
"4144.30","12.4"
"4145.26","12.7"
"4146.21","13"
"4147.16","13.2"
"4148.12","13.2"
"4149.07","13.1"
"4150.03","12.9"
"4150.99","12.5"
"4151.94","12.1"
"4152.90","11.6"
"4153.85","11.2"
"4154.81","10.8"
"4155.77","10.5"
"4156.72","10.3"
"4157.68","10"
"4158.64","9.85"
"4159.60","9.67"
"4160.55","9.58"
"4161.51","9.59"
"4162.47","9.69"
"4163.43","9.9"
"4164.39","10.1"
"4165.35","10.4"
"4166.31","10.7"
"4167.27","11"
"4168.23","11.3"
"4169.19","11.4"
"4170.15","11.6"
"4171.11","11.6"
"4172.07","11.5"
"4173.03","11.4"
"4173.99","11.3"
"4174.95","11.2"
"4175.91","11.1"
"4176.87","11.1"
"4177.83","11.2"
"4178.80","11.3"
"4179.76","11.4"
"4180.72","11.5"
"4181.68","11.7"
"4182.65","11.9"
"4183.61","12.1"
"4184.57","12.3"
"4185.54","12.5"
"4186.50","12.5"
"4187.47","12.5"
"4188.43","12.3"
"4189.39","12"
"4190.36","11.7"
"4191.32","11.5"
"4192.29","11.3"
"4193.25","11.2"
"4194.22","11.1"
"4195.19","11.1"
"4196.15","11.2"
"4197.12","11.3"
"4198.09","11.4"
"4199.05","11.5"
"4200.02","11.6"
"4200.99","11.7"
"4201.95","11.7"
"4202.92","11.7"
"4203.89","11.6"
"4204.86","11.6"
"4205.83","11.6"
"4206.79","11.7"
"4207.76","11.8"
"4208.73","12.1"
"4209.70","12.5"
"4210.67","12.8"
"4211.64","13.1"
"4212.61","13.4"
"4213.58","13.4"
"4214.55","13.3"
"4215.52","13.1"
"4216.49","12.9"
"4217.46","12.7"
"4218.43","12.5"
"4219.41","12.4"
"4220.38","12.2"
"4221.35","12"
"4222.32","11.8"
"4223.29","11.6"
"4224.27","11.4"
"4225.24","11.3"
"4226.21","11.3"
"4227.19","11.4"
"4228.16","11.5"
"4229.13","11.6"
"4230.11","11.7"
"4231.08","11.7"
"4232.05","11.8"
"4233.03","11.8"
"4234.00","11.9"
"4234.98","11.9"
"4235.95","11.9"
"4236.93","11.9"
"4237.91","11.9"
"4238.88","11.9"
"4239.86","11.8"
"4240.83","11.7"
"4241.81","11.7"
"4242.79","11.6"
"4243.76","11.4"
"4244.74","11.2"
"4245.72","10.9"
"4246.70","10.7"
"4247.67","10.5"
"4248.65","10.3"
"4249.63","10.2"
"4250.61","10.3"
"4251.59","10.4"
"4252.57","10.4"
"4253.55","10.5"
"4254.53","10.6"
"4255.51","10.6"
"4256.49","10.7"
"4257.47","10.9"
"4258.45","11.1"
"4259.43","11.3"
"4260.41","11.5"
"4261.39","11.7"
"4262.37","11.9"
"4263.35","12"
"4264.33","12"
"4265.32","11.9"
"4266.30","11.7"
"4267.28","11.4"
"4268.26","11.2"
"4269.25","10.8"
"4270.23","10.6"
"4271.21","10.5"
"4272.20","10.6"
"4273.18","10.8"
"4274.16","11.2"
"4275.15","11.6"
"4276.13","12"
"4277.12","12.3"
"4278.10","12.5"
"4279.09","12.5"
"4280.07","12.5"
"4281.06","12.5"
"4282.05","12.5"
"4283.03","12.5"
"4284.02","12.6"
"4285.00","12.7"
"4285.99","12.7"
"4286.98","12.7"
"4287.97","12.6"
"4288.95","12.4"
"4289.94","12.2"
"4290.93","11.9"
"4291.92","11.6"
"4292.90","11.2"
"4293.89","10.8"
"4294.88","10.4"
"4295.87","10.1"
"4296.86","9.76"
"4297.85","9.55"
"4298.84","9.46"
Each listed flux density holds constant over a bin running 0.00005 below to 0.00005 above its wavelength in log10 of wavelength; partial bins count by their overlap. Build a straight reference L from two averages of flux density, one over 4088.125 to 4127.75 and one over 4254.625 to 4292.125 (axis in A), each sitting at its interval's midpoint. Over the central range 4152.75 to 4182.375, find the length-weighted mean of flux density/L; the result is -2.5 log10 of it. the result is 0.061 mag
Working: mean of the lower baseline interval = 11.3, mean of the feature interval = 10.8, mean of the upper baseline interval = 11.7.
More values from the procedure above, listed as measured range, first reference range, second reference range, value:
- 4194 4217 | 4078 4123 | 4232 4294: -0.05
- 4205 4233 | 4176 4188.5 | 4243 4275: -0.07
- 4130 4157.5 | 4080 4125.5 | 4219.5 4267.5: -0.04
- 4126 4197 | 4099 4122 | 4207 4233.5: 0.01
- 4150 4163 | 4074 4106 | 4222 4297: 0.09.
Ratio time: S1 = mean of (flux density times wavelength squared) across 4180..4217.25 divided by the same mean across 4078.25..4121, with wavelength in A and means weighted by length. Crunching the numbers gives 1.10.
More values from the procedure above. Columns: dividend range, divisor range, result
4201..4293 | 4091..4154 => 1.08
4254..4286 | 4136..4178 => 1.07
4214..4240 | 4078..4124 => 1.10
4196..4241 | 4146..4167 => 1.12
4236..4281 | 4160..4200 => 1.04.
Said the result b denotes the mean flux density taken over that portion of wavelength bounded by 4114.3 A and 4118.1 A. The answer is 11.5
